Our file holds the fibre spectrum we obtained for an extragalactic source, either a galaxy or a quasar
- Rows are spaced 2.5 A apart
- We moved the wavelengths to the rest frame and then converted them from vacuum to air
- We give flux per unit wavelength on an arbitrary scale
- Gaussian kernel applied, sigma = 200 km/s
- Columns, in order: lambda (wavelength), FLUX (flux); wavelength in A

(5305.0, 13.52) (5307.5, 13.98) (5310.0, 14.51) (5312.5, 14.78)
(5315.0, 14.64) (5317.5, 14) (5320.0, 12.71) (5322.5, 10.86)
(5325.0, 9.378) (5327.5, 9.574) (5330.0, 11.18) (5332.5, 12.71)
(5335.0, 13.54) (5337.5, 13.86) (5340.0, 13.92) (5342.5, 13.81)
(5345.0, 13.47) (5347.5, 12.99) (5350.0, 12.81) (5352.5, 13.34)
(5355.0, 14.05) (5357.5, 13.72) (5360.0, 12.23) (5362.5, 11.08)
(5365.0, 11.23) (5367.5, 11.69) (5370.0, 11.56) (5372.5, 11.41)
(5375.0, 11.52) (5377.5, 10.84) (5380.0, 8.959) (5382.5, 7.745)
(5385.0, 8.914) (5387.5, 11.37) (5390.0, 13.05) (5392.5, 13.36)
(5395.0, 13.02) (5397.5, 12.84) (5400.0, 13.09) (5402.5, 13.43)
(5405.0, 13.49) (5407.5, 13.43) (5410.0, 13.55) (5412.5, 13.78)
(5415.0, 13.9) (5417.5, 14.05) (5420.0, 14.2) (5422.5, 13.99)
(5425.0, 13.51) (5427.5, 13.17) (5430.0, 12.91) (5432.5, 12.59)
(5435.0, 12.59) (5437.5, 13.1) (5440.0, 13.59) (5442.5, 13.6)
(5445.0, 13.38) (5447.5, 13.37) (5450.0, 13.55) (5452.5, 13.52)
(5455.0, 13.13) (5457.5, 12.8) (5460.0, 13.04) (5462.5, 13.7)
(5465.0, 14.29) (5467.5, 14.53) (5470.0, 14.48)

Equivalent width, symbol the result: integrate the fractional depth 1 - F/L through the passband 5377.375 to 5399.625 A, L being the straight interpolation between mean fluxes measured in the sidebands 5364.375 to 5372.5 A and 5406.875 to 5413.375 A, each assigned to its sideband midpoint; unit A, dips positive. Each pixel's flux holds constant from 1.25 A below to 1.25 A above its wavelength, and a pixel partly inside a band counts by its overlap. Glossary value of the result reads 2.4 A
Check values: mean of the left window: 11.5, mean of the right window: 13.6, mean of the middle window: 11.2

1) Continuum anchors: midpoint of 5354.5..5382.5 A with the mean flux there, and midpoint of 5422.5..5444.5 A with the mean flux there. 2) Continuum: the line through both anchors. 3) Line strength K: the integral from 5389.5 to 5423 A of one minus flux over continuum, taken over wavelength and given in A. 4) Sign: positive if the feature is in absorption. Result -2.9 A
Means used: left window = 11.4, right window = 13.2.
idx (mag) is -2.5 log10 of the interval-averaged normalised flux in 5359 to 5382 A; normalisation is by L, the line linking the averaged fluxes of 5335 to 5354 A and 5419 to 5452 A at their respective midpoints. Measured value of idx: 0.21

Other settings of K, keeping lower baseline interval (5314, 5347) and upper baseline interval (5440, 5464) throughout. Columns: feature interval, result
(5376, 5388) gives 3.18 A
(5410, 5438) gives -0.57 A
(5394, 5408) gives -0.18 A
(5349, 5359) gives -0.57 A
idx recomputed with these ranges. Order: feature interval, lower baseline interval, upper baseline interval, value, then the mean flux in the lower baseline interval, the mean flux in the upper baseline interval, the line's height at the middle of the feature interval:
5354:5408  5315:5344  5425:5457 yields 0.08 mag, 12.4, 13.2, 12.8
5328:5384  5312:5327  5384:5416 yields 0.05 mag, 12.5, 12.9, 12.7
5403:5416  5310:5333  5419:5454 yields -0.04 mag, 12.3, 13.4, 13.1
